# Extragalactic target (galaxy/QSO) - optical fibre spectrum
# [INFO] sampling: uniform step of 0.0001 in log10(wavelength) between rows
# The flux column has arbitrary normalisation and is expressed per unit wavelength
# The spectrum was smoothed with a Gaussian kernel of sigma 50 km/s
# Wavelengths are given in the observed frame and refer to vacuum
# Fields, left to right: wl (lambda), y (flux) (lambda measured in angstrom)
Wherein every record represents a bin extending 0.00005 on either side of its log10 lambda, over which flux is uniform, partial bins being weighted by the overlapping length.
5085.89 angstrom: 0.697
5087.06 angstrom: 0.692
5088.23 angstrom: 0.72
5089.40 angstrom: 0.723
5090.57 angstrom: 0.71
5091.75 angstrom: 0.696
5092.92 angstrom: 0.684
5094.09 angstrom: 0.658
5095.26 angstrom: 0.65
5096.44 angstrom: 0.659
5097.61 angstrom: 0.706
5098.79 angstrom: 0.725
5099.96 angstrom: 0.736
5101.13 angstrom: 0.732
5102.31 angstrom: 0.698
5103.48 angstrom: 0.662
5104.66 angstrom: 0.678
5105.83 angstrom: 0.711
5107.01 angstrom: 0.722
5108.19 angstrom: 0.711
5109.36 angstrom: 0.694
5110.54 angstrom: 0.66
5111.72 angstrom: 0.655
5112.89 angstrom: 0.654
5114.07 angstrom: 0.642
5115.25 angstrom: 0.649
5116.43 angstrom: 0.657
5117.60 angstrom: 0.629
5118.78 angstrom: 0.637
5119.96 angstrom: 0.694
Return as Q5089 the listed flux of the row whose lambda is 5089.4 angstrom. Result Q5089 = 0.723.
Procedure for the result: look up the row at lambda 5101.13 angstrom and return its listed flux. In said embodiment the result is 0.732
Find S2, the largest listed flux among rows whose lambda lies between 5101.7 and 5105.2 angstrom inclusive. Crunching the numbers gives 0.698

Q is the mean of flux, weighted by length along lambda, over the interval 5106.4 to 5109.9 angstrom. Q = 0.709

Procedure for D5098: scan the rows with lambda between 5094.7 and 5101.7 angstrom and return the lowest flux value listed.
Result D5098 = 0.65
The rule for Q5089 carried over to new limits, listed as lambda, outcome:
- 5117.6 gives 0.629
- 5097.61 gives 0.706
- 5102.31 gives 0.698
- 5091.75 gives 0.696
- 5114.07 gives 0.642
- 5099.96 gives 0.736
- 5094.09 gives 0.658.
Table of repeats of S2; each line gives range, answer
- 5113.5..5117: 0.657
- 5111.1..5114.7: 0.655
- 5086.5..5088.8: 0.72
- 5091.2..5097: 0.696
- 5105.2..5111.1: 0.722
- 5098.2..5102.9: 0.736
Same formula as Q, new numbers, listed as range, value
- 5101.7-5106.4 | 0.687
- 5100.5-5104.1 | 0.698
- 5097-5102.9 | 0.72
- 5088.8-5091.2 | 0.715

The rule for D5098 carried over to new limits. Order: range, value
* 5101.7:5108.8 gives 0.662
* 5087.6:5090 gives 0.72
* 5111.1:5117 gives 0.642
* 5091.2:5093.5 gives 0.684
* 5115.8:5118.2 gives 0.629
